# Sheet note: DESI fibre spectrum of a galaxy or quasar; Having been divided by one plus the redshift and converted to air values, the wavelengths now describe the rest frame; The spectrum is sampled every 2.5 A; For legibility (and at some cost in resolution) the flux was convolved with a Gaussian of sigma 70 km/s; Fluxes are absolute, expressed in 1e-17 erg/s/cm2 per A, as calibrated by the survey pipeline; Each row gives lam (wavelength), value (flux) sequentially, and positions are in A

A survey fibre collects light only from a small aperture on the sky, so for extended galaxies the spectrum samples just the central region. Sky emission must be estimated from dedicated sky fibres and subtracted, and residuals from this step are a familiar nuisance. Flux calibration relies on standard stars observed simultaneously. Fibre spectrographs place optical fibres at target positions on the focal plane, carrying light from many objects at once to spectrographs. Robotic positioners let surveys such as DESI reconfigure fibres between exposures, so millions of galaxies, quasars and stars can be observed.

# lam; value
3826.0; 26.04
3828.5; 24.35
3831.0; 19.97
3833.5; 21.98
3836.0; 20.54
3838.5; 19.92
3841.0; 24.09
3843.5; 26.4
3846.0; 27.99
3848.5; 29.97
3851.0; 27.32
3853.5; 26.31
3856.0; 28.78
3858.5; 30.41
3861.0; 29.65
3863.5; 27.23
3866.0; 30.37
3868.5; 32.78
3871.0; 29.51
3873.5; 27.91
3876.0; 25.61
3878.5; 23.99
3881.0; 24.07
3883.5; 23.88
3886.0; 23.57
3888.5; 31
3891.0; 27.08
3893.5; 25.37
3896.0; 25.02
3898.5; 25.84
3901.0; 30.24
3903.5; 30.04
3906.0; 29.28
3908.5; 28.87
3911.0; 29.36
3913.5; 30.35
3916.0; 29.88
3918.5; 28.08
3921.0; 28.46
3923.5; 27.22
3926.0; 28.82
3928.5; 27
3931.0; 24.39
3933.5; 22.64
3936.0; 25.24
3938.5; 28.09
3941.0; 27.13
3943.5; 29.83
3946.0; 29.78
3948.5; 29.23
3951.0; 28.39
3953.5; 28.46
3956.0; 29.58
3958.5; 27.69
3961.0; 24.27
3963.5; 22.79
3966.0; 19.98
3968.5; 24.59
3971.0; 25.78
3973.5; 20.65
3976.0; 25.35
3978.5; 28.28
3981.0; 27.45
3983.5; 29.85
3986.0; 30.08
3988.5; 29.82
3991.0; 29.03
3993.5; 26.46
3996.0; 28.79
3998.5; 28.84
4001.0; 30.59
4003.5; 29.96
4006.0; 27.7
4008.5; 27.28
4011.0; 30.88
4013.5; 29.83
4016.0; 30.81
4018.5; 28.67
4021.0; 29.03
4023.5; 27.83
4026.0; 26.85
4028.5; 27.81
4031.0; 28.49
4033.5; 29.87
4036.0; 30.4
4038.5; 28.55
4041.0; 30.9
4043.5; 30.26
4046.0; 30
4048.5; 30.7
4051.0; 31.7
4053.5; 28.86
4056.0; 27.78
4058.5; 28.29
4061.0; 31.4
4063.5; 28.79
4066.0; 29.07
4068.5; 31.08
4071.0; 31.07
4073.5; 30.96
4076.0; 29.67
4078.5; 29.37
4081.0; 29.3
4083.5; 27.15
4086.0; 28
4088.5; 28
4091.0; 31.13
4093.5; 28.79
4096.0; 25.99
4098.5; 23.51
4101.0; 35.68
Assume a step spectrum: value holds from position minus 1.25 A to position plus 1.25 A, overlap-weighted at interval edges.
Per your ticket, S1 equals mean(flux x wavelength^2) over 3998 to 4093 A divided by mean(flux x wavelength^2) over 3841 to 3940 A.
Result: 1.2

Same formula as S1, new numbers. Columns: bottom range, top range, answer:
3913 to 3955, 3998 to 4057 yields 1.11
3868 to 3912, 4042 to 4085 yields 1.19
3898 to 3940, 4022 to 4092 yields 1.13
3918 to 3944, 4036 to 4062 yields 1.18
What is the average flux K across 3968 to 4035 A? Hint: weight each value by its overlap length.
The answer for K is 28.2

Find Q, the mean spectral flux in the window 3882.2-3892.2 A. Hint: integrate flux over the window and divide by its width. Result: 26.4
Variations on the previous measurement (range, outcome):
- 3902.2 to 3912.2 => 29.4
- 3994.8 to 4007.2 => 29.2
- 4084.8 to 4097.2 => 28.4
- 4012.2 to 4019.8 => 29.8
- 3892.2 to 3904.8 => 27.3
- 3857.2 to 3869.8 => 30.1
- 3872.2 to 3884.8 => 25.1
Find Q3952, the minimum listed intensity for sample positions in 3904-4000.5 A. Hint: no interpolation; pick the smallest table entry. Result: 19.98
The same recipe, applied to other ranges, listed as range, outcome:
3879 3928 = 23.57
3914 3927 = 27.22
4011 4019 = 28.67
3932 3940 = 22.64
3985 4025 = 26.46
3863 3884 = 23.88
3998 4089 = 26.85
